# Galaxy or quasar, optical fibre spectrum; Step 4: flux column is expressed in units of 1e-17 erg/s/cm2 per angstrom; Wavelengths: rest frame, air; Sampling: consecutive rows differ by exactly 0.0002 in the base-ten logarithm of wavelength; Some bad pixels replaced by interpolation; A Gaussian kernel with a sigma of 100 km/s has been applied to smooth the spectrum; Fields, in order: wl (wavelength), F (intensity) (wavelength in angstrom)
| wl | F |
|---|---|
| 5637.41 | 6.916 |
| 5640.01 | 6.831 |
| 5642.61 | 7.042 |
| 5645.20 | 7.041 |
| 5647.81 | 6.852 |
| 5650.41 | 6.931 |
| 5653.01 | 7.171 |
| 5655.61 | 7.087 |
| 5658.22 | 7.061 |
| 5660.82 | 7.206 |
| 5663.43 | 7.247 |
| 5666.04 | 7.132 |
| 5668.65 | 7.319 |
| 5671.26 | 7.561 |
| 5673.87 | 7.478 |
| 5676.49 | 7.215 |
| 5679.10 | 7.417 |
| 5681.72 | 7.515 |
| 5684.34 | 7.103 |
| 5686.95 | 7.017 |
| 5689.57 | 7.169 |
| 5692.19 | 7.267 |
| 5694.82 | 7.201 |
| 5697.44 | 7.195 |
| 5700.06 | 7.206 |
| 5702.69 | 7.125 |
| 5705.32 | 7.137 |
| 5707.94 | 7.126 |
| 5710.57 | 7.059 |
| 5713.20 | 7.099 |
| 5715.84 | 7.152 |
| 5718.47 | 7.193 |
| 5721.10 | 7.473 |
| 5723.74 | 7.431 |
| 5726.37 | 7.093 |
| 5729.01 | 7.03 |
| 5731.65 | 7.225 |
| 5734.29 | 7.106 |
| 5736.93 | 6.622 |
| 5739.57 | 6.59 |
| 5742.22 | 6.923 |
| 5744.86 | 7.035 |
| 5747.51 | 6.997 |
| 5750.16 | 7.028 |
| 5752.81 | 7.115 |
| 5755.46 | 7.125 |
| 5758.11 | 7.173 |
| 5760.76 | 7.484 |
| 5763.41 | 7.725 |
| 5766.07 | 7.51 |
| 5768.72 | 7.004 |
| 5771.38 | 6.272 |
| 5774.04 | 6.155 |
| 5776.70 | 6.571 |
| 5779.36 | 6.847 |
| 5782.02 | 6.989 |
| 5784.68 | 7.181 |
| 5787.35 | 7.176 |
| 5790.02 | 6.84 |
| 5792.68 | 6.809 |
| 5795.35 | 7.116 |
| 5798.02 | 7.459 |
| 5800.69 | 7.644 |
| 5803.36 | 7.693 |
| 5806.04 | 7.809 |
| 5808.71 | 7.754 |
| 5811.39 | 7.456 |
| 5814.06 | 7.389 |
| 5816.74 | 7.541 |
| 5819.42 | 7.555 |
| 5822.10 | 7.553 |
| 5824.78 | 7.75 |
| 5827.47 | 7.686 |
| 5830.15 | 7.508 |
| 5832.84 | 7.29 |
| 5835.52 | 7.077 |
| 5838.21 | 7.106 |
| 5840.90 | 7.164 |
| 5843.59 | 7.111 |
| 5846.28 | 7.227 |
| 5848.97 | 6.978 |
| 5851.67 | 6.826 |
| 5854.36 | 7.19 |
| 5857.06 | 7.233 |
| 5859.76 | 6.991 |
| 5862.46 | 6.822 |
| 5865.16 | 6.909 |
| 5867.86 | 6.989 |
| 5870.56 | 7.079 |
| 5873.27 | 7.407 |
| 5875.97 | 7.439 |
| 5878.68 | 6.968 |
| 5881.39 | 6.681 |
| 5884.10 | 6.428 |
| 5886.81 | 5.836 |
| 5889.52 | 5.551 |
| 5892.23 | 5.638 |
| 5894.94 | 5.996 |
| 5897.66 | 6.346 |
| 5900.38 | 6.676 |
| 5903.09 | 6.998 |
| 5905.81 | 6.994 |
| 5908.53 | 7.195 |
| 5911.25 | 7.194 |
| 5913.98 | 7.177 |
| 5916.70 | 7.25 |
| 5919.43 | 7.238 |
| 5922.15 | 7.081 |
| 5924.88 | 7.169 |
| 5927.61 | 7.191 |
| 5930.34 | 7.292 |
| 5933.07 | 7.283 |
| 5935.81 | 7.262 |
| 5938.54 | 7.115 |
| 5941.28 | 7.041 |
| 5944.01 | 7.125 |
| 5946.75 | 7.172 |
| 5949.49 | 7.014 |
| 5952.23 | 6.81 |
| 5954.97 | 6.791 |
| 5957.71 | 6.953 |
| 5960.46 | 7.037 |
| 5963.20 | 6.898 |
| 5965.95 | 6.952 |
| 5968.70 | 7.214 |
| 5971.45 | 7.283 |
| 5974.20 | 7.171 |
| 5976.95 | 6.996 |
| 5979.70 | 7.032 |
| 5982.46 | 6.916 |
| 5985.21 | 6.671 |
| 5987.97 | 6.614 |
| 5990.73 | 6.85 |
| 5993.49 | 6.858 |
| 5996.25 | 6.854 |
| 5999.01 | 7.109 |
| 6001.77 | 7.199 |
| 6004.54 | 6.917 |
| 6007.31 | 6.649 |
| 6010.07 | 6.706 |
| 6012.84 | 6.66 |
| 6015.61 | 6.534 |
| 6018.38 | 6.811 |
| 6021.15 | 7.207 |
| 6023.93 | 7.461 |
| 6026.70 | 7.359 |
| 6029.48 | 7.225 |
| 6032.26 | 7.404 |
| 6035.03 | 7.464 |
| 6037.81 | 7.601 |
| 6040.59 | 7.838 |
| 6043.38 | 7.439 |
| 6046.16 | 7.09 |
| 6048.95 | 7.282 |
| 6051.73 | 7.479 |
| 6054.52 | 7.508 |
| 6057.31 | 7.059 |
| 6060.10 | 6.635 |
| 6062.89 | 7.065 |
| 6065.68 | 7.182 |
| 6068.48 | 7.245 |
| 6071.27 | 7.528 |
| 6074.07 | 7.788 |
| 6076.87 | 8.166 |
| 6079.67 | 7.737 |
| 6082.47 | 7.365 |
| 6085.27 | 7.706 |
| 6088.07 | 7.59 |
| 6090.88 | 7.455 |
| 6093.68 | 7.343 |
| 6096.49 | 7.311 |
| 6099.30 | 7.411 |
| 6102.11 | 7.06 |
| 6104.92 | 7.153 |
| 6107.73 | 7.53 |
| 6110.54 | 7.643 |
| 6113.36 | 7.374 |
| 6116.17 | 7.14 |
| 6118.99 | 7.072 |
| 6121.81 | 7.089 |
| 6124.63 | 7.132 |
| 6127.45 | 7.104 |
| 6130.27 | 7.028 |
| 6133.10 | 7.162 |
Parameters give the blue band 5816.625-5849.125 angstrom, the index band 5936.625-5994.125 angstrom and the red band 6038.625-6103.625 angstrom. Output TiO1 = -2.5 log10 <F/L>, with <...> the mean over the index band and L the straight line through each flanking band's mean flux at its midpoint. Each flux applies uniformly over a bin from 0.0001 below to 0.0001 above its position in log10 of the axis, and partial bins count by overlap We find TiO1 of 0.06 mag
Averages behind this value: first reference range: 7.36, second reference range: 7.4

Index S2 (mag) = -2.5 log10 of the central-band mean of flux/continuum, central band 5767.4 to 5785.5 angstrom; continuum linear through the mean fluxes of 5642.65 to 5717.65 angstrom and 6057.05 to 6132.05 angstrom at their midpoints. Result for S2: 0.080 mag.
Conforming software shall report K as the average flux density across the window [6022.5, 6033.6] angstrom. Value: 7.36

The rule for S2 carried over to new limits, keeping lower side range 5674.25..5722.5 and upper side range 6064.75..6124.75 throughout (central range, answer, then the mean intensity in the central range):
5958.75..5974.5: 0.040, 7.08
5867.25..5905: 0.115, 6.57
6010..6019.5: 0.109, 6.67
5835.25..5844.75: 0.025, 7.12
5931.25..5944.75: 0.024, 7.17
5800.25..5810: -0.068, 7.73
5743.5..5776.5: 0.031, 7.04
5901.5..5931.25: 0.025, 7.16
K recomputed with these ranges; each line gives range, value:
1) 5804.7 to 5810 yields 7.78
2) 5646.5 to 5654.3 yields 6.98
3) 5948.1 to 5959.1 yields 6.89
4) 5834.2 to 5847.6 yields 7.14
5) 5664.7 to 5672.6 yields 7.34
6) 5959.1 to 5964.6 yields 6.97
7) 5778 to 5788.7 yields 7.04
